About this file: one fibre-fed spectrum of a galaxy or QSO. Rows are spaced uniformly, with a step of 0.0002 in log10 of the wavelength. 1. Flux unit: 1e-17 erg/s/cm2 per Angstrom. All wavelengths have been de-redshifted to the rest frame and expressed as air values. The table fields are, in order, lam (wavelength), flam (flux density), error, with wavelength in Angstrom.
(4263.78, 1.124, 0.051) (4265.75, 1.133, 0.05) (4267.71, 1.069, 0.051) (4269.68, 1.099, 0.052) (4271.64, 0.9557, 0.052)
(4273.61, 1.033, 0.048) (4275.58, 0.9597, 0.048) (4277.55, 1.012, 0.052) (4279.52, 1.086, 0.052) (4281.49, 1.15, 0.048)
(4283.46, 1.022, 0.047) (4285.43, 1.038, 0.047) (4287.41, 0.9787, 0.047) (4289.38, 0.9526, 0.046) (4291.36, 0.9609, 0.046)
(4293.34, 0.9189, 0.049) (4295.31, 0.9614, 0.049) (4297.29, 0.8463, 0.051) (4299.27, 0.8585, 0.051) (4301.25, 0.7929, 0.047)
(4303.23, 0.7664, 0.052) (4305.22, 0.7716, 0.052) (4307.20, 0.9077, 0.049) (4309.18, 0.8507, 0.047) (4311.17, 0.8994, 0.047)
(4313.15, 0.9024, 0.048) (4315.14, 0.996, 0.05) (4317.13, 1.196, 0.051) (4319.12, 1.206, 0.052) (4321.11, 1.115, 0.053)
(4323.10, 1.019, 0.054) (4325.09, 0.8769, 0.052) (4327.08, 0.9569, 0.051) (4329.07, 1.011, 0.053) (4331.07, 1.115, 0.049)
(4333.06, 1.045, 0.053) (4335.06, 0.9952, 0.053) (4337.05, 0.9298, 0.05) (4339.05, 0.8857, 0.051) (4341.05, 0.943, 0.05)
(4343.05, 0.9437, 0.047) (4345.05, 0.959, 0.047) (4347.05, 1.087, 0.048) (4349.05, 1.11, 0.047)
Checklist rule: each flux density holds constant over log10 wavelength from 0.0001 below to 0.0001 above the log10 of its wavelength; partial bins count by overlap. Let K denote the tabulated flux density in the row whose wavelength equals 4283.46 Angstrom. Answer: 1.022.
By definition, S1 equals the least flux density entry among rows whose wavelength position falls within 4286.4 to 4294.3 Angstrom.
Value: 0.9189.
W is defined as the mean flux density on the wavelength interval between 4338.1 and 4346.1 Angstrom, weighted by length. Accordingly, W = 0.934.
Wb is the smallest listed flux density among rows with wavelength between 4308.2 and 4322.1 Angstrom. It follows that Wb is 0.8507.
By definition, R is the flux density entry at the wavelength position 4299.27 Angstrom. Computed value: 0.8585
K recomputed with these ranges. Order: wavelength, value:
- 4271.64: 0.9557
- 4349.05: 1.11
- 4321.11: 1.115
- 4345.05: 0.959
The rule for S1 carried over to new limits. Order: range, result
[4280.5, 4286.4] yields 1.022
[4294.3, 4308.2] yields 0.7664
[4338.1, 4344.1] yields 0.8857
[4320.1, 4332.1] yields 0.8769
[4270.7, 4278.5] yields 0.9557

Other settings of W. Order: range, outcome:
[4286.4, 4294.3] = 0.952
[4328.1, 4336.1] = 1.04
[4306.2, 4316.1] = 0.911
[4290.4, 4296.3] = 0.948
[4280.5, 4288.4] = 1.05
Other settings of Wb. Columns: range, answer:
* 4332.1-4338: 0.9298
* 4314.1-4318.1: 0.996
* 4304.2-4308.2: 0.7716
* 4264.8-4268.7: 1.069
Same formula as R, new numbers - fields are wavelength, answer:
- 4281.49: 1.15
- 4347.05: 1.087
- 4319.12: 1.206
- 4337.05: 0.9298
